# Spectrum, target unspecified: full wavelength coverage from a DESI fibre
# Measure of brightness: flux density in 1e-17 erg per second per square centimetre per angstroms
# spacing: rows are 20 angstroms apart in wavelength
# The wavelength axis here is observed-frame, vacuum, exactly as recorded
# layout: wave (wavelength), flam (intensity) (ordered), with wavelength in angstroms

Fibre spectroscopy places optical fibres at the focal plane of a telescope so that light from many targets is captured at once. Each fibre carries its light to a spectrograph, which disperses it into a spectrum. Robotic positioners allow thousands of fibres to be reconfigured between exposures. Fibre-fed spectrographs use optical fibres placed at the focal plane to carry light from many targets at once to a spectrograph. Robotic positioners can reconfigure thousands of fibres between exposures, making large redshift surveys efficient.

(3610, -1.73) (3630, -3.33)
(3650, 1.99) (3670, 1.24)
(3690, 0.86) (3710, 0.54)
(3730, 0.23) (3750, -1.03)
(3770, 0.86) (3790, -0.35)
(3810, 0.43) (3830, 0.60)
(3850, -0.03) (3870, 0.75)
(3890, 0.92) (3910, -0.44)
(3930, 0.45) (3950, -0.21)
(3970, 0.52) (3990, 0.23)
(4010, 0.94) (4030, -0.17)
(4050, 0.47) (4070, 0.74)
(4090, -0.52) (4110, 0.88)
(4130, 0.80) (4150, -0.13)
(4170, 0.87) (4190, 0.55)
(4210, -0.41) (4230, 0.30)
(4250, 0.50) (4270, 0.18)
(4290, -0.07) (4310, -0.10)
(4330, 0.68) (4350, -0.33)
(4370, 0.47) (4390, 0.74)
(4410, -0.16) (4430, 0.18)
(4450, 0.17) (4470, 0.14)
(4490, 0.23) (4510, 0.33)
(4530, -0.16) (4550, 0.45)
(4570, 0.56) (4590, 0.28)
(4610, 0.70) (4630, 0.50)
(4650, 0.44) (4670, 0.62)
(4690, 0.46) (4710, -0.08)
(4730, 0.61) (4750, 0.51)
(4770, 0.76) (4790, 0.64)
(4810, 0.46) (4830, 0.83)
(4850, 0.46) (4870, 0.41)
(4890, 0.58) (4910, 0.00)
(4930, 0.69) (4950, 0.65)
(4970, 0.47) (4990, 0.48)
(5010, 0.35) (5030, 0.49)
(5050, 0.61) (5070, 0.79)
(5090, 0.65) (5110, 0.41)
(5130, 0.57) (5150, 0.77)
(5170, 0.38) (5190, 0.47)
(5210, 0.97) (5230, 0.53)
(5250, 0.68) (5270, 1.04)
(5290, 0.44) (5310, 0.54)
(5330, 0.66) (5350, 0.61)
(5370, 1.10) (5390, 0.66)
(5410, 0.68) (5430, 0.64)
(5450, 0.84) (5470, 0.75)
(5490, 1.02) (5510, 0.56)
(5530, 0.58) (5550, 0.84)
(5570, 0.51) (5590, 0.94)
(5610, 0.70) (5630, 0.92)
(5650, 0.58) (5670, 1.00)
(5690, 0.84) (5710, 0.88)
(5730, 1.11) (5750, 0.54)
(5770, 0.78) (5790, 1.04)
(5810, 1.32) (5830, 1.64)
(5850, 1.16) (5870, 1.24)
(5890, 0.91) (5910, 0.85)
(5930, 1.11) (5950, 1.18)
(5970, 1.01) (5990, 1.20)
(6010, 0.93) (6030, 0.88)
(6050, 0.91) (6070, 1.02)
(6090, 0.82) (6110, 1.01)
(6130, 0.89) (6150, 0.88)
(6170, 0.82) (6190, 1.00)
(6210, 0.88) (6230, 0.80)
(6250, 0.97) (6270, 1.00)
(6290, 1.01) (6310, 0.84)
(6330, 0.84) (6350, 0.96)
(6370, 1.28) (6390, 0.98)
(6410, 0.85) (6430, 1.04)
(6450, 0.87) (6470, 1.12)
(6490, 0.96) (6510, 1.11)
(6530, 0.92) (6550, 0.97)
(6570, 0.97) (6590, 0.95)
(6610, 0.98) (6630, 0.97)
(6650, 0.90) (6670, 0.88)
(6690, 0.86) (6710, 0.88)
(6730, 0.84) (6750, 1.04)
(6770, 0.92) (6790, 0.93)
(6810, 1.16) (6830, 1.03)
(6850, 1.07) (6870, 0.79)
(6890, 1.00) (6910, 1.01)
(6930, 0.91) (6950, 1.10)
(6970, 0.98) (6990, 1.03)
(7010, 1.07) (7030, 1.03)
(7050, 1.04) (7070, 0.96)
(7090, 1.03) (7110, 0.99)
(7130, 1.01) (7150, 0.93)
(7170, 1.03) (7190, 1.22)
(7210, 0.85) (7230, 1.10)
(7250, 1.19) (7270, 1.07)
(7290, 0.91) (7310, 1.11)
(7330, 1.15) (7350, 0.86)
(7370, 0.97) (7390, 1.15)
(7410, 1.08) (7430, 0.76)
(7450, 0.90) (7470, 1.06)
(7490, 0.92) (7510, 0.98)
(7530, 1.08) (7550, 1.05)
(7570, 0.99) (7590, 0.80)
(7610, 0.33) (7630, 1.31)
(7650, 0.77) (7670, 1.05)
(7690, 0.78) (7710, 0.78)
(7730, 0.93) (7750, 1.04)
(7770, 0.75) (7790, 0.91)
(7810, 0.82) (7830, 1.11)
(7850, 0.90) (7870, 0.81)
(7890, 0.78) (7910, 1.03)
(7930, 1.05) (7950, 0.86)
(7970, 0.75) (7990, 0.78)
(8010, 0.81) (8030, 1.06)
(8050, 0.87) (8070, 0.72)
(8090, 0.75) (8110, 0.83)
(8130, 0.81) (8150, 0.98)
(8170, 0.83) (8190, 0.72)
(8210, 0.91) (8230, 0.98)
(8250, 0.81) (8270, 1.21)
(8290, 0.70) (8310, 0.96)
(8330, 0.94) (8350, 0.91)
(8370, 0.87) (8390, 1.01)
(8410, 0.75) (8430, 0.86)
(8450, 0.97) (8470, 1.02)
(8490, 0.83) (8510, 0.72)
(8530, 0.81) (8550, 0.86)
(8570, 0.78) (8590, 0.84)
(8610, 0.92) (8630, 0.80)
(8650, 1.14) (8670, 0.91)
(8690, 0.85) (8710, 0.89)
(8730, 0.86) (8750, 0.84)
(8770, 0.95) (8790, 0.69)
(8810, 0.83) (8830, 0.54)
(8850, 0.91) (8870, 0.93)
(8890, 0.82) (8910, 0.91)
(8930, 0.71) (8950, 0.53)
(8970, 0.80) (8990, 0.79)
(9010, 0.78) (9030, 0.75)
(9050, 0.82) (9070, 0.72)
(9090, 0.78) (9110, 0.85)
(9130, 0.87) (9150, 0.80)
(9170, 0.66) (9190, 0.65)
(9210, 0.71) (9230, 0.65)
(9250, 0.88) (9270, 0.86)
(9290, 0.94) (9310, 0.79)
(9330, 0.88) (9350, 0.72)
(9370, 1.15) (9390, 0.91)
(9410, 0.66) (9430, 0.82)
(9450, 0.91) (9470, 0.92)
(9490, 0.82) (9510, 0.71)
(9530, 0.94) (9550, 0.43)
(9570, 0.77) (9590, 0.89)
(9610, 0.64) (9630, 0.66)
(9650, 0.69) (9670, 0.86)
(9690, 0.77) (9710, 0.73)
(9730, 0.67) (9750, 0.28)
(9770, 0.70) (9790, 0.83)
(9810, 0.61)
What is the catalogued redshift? 0.26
